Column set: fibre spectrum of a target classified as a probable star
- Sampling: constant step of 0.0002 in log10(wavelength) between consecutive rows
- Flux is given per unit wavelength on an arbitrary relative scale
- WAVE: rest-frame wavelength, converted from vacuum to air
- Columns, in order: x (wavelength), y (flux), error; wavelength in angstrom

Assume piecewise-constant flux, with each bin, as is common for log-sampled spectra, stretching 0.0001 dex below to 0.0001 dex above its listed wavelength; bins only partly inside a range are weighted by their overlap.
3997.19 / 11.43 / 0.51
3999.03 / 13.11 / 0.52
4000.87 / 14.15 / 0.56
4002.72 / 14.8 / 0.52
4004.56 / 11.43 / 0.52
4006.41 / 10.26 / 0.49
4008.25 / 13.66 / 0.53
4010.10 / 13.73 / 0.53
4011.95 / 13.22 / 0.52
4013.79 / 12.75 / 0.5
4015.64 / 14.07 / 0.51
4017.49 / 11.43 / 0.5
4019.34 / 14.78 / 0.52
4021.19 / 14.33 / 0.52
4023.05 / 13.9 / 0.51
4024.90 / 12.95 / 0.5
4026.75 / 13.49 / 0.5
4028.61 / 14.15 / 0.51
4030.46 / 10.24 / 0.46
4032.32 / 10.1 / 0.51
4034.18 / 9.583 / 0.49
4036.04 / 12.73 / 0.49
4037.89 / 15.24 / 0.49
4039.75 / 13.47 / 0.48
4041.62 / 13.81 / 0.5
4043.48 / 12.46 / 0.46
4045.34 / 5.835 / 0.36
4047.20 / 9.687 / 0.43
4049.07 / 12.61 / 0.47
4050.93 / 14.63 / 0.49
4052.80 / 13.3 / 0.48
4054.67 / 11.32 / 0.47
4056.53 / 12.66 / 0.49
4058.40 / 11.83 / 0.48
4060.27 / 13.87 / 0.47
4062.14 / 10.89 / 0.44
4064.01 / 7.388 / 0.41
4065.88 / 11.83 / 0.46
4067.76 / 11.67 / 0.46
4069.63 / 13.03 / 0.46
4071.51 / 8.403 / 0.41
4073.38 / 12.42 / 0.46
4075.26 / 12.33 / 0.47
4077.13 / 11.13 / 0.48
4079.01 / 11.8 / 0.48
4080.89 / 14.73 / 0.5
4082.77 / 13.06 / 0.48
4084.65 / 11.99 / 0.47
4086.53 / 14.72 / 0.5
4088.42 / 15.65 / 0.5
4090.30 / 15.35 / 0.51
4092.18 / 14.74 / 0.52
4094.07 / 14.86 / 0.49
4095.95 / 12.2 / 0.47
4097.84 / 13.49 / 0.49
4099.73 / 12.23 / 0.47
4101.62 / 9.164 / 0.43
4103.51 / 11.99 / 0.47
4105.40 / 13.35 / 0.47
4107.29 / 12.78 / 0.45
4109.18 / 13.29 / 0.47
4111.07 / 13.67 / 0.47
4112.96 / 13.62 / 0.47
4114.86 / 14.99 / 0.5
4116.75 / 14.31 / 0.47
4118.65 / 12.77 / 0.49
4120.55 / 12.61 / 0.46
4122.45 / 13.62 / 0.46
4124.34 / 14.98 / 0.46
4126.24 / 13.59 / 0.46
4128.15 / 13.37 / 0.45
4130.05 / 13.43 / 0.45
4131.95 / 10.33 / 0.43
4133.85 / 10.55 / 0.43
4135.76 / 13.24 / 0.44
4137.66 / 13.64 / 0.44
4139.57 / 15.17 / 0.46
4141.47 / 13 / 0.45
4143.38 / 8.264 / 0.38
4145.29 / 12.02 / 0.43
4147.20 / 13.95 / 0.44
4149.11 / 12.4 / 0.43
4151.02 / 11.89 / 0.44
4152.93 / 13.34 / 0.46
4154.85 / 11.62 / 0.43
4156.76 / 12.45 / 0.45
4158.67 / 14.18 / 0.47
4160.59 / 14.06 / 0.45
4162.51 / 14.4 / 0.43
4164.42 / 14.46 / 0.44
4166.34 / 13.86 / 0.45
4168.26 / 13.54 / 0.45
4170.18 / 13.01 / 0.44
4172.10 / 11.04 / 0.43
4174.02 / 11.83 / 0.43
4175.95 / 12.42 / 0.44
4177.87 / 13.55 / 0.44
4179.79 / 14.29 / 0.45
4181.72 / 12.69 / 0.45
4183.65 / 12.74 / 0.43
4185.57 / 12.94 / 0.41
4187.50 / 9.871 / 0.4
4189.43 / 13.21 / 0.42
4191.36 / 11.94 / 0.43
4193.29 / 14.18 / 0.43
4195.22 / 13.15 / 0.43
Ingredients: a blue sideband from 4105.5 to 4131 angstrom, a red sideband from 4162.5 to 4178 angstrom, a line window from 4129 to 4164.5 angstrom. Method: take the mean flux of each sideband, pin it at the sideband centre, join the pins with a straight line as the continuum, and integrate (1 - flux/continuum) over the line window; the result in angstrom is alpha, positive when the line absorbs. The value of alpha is 1.51 angstrom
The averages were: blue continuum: 13.6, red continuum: 13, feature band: 12.7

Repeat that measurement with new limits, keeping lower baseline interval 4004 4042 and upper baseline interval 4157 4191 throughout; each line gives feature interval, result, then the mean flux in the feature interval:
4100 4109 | 0.7 angstrom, 12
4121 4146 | 0.5 angstrom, 12.7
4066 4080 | 1.4 angstrom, 11.6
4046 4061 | 0.6 angstrom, 12.4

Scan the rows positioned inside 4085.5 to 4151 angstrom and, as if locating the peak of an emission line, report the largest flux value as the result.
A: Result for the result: 15.65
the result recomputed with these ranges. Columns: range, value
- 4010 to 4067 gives 15.24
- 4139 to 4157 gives 15.17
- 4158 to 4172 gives 14.46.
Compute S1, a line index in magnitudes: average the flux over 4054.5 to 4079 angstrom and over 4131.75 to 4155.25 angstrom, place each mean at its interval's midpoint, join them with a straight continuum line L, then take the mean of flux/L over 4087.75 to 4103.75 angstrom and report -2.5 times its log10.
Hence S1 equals -0.13 mag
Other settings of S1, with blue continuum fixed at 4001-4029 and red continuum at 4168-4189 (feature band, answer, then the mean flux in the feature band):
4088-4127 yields -0.05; 13.5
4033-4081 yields 0.11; 11.8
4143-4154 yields 0.04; 12.2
